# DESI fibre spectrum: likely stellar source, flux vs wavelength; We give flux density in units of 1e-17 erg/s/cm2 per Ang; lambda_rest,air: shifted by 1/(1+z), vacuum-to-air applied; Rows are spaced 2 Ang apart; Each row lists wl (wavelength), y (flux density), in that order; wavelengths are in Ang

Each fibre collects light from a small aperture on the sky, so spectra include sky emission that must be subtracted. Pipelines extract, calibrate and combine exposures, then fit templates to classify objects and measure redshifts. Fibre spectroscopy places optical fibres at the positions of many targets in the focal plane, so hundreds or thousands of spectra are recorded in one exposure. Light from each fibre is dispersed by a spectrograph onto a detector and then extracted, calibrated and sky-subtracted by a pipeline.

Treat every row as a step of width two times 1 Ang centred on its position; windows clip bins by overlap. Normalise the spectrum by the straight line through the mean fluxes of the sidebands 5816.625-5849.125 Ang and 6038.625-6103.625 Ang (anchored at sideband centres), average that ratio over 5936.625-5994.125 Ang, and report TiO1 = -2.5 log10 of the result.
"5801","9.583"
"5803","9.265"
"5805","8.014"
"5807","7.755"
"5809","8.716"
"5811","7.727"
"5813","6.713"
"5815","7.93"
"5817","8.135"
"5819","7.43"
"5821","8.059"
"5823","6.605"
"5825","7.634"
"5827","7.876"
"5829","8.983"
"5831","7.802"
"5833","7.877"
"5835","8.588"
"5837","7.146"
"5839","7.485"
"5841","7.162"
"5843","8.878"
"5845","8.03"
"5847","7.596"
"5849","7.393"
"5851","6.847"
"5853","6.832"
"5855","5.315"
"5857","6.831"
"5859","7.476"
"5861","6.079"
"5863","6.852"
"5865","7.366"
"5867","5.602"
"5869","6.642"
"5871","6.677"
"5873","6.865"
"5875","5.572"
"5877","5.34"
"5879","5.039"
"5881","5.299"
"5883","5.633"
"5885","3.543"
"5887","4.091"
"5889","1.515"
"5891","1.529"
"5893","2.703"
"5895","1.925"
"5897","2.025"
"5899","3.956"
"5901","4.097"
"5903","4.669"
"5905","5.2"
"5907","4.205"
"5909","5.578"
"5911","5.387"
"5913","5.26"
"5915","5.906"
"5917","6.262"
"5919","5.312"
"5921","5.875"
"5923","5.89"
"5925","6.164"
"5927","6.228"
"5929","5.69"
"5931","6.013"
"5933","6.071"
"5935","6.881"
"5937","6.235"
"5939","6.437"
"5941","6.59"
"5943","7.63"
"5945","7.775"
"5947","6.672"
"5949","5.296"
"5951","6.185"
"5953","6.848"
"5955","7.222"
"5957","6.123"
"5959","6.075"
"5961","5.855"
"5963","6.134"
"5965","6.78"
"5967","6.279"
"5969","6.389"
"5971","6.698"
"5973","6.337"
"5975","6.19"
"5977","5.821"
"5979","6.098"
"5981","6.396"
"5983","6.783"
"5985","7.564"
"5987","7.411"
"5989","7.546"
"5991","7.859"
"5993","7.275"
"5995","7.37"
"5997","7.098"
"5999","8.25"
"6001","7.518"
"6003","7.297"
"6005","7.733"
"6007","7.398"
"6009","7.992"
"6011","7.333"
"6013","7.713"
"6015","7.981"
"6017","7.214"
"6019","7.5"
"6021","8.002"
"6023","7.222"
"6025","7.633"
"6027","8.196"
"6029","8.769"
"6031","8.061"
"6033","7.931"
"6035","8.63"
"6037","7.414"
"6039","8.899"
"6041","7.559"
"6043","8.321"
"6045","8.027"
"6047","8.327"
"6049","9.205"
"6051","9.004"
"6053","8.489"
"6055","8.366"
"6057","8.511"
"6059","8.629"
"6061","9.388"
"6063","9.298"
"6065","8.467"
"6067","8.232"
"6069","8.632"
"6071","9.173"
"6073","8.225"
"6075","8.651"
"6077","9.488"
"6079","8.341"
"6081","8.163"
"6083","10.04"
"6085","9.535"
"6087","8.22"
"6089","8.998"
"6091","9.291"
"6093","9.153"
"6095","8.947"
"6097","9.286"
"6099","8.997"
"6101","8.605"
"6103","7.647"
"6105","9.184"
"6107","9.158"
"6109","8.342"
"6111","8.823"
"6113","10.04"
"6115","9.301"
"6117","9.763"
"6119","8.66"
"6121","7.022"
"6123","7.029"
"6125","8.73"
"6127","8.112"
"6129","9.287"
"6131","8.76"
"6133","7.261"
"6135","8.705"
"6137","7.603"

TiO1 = 0.24 mag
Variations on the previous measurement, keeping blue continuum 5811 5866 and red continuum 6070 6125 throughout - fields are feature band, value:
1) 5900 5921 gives 0.440 mag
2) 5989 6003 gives 0.101 mag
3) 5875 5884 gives 0.389 mag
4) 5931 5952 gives 0.216 mag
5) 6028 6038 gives 0.041 mag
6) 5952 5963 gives 0.253 mag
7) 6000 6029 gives 0.097 mag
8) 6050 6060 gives -0.001 mag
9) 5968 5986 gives 0.254 mag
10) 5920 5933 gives 0.303 mag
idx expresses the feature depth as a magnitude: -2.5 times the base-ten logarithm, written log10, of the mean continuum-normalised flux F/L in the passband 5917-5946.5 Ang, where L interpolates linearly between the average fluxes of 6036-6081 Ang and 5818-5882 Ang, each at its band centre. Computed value 0.20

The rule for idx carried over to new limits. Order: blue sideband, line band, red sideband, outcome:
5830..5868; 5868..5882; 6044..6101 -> 0.24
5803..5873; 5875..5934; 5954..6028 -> 0.47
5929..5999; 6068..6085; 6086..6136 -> -0.08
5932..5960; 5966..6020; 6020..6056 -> 0.04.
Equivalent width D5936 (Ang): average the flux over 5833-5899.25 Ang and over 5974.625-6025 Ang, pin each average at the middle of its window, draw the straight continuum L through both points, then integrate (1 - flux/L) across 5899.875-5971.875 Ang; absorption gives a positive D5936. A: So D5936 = 6.11 Ang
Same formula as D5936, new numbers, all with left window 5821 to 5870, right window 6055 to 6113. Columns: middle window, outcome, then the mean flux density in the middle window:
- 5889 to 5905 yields 9.66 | 3.03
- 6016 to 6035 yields 1.33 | 7.88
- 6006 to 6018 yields 1.11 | 7.61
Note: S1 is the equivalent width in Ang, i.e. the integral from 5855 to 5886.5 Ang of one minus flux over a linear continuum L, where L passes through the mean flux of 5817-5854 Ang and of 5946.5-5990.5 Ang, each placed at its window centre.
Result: 5.9 Ang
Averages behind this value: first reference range 7.69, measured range 6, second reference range 6.5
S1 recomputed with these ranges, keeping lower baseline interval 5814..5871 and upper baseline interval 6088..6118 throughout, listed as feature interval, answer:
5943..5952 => 1.60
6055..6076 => 0.22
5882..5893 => 6.38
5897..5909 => 5.31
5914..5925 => 2.77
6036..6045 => 0.61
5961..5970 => 2.01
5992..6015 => 2.29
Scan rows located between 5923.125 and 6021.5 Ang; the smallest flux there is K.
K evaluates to 5.296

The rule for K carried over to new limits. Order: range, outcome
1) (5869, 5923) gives 1.515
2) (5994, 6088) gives 7.098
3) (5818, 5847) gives 6.605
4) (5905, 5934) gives 4.205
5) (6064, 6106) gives 7.647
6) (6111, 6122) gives 7.022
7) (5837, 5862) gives 5.315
